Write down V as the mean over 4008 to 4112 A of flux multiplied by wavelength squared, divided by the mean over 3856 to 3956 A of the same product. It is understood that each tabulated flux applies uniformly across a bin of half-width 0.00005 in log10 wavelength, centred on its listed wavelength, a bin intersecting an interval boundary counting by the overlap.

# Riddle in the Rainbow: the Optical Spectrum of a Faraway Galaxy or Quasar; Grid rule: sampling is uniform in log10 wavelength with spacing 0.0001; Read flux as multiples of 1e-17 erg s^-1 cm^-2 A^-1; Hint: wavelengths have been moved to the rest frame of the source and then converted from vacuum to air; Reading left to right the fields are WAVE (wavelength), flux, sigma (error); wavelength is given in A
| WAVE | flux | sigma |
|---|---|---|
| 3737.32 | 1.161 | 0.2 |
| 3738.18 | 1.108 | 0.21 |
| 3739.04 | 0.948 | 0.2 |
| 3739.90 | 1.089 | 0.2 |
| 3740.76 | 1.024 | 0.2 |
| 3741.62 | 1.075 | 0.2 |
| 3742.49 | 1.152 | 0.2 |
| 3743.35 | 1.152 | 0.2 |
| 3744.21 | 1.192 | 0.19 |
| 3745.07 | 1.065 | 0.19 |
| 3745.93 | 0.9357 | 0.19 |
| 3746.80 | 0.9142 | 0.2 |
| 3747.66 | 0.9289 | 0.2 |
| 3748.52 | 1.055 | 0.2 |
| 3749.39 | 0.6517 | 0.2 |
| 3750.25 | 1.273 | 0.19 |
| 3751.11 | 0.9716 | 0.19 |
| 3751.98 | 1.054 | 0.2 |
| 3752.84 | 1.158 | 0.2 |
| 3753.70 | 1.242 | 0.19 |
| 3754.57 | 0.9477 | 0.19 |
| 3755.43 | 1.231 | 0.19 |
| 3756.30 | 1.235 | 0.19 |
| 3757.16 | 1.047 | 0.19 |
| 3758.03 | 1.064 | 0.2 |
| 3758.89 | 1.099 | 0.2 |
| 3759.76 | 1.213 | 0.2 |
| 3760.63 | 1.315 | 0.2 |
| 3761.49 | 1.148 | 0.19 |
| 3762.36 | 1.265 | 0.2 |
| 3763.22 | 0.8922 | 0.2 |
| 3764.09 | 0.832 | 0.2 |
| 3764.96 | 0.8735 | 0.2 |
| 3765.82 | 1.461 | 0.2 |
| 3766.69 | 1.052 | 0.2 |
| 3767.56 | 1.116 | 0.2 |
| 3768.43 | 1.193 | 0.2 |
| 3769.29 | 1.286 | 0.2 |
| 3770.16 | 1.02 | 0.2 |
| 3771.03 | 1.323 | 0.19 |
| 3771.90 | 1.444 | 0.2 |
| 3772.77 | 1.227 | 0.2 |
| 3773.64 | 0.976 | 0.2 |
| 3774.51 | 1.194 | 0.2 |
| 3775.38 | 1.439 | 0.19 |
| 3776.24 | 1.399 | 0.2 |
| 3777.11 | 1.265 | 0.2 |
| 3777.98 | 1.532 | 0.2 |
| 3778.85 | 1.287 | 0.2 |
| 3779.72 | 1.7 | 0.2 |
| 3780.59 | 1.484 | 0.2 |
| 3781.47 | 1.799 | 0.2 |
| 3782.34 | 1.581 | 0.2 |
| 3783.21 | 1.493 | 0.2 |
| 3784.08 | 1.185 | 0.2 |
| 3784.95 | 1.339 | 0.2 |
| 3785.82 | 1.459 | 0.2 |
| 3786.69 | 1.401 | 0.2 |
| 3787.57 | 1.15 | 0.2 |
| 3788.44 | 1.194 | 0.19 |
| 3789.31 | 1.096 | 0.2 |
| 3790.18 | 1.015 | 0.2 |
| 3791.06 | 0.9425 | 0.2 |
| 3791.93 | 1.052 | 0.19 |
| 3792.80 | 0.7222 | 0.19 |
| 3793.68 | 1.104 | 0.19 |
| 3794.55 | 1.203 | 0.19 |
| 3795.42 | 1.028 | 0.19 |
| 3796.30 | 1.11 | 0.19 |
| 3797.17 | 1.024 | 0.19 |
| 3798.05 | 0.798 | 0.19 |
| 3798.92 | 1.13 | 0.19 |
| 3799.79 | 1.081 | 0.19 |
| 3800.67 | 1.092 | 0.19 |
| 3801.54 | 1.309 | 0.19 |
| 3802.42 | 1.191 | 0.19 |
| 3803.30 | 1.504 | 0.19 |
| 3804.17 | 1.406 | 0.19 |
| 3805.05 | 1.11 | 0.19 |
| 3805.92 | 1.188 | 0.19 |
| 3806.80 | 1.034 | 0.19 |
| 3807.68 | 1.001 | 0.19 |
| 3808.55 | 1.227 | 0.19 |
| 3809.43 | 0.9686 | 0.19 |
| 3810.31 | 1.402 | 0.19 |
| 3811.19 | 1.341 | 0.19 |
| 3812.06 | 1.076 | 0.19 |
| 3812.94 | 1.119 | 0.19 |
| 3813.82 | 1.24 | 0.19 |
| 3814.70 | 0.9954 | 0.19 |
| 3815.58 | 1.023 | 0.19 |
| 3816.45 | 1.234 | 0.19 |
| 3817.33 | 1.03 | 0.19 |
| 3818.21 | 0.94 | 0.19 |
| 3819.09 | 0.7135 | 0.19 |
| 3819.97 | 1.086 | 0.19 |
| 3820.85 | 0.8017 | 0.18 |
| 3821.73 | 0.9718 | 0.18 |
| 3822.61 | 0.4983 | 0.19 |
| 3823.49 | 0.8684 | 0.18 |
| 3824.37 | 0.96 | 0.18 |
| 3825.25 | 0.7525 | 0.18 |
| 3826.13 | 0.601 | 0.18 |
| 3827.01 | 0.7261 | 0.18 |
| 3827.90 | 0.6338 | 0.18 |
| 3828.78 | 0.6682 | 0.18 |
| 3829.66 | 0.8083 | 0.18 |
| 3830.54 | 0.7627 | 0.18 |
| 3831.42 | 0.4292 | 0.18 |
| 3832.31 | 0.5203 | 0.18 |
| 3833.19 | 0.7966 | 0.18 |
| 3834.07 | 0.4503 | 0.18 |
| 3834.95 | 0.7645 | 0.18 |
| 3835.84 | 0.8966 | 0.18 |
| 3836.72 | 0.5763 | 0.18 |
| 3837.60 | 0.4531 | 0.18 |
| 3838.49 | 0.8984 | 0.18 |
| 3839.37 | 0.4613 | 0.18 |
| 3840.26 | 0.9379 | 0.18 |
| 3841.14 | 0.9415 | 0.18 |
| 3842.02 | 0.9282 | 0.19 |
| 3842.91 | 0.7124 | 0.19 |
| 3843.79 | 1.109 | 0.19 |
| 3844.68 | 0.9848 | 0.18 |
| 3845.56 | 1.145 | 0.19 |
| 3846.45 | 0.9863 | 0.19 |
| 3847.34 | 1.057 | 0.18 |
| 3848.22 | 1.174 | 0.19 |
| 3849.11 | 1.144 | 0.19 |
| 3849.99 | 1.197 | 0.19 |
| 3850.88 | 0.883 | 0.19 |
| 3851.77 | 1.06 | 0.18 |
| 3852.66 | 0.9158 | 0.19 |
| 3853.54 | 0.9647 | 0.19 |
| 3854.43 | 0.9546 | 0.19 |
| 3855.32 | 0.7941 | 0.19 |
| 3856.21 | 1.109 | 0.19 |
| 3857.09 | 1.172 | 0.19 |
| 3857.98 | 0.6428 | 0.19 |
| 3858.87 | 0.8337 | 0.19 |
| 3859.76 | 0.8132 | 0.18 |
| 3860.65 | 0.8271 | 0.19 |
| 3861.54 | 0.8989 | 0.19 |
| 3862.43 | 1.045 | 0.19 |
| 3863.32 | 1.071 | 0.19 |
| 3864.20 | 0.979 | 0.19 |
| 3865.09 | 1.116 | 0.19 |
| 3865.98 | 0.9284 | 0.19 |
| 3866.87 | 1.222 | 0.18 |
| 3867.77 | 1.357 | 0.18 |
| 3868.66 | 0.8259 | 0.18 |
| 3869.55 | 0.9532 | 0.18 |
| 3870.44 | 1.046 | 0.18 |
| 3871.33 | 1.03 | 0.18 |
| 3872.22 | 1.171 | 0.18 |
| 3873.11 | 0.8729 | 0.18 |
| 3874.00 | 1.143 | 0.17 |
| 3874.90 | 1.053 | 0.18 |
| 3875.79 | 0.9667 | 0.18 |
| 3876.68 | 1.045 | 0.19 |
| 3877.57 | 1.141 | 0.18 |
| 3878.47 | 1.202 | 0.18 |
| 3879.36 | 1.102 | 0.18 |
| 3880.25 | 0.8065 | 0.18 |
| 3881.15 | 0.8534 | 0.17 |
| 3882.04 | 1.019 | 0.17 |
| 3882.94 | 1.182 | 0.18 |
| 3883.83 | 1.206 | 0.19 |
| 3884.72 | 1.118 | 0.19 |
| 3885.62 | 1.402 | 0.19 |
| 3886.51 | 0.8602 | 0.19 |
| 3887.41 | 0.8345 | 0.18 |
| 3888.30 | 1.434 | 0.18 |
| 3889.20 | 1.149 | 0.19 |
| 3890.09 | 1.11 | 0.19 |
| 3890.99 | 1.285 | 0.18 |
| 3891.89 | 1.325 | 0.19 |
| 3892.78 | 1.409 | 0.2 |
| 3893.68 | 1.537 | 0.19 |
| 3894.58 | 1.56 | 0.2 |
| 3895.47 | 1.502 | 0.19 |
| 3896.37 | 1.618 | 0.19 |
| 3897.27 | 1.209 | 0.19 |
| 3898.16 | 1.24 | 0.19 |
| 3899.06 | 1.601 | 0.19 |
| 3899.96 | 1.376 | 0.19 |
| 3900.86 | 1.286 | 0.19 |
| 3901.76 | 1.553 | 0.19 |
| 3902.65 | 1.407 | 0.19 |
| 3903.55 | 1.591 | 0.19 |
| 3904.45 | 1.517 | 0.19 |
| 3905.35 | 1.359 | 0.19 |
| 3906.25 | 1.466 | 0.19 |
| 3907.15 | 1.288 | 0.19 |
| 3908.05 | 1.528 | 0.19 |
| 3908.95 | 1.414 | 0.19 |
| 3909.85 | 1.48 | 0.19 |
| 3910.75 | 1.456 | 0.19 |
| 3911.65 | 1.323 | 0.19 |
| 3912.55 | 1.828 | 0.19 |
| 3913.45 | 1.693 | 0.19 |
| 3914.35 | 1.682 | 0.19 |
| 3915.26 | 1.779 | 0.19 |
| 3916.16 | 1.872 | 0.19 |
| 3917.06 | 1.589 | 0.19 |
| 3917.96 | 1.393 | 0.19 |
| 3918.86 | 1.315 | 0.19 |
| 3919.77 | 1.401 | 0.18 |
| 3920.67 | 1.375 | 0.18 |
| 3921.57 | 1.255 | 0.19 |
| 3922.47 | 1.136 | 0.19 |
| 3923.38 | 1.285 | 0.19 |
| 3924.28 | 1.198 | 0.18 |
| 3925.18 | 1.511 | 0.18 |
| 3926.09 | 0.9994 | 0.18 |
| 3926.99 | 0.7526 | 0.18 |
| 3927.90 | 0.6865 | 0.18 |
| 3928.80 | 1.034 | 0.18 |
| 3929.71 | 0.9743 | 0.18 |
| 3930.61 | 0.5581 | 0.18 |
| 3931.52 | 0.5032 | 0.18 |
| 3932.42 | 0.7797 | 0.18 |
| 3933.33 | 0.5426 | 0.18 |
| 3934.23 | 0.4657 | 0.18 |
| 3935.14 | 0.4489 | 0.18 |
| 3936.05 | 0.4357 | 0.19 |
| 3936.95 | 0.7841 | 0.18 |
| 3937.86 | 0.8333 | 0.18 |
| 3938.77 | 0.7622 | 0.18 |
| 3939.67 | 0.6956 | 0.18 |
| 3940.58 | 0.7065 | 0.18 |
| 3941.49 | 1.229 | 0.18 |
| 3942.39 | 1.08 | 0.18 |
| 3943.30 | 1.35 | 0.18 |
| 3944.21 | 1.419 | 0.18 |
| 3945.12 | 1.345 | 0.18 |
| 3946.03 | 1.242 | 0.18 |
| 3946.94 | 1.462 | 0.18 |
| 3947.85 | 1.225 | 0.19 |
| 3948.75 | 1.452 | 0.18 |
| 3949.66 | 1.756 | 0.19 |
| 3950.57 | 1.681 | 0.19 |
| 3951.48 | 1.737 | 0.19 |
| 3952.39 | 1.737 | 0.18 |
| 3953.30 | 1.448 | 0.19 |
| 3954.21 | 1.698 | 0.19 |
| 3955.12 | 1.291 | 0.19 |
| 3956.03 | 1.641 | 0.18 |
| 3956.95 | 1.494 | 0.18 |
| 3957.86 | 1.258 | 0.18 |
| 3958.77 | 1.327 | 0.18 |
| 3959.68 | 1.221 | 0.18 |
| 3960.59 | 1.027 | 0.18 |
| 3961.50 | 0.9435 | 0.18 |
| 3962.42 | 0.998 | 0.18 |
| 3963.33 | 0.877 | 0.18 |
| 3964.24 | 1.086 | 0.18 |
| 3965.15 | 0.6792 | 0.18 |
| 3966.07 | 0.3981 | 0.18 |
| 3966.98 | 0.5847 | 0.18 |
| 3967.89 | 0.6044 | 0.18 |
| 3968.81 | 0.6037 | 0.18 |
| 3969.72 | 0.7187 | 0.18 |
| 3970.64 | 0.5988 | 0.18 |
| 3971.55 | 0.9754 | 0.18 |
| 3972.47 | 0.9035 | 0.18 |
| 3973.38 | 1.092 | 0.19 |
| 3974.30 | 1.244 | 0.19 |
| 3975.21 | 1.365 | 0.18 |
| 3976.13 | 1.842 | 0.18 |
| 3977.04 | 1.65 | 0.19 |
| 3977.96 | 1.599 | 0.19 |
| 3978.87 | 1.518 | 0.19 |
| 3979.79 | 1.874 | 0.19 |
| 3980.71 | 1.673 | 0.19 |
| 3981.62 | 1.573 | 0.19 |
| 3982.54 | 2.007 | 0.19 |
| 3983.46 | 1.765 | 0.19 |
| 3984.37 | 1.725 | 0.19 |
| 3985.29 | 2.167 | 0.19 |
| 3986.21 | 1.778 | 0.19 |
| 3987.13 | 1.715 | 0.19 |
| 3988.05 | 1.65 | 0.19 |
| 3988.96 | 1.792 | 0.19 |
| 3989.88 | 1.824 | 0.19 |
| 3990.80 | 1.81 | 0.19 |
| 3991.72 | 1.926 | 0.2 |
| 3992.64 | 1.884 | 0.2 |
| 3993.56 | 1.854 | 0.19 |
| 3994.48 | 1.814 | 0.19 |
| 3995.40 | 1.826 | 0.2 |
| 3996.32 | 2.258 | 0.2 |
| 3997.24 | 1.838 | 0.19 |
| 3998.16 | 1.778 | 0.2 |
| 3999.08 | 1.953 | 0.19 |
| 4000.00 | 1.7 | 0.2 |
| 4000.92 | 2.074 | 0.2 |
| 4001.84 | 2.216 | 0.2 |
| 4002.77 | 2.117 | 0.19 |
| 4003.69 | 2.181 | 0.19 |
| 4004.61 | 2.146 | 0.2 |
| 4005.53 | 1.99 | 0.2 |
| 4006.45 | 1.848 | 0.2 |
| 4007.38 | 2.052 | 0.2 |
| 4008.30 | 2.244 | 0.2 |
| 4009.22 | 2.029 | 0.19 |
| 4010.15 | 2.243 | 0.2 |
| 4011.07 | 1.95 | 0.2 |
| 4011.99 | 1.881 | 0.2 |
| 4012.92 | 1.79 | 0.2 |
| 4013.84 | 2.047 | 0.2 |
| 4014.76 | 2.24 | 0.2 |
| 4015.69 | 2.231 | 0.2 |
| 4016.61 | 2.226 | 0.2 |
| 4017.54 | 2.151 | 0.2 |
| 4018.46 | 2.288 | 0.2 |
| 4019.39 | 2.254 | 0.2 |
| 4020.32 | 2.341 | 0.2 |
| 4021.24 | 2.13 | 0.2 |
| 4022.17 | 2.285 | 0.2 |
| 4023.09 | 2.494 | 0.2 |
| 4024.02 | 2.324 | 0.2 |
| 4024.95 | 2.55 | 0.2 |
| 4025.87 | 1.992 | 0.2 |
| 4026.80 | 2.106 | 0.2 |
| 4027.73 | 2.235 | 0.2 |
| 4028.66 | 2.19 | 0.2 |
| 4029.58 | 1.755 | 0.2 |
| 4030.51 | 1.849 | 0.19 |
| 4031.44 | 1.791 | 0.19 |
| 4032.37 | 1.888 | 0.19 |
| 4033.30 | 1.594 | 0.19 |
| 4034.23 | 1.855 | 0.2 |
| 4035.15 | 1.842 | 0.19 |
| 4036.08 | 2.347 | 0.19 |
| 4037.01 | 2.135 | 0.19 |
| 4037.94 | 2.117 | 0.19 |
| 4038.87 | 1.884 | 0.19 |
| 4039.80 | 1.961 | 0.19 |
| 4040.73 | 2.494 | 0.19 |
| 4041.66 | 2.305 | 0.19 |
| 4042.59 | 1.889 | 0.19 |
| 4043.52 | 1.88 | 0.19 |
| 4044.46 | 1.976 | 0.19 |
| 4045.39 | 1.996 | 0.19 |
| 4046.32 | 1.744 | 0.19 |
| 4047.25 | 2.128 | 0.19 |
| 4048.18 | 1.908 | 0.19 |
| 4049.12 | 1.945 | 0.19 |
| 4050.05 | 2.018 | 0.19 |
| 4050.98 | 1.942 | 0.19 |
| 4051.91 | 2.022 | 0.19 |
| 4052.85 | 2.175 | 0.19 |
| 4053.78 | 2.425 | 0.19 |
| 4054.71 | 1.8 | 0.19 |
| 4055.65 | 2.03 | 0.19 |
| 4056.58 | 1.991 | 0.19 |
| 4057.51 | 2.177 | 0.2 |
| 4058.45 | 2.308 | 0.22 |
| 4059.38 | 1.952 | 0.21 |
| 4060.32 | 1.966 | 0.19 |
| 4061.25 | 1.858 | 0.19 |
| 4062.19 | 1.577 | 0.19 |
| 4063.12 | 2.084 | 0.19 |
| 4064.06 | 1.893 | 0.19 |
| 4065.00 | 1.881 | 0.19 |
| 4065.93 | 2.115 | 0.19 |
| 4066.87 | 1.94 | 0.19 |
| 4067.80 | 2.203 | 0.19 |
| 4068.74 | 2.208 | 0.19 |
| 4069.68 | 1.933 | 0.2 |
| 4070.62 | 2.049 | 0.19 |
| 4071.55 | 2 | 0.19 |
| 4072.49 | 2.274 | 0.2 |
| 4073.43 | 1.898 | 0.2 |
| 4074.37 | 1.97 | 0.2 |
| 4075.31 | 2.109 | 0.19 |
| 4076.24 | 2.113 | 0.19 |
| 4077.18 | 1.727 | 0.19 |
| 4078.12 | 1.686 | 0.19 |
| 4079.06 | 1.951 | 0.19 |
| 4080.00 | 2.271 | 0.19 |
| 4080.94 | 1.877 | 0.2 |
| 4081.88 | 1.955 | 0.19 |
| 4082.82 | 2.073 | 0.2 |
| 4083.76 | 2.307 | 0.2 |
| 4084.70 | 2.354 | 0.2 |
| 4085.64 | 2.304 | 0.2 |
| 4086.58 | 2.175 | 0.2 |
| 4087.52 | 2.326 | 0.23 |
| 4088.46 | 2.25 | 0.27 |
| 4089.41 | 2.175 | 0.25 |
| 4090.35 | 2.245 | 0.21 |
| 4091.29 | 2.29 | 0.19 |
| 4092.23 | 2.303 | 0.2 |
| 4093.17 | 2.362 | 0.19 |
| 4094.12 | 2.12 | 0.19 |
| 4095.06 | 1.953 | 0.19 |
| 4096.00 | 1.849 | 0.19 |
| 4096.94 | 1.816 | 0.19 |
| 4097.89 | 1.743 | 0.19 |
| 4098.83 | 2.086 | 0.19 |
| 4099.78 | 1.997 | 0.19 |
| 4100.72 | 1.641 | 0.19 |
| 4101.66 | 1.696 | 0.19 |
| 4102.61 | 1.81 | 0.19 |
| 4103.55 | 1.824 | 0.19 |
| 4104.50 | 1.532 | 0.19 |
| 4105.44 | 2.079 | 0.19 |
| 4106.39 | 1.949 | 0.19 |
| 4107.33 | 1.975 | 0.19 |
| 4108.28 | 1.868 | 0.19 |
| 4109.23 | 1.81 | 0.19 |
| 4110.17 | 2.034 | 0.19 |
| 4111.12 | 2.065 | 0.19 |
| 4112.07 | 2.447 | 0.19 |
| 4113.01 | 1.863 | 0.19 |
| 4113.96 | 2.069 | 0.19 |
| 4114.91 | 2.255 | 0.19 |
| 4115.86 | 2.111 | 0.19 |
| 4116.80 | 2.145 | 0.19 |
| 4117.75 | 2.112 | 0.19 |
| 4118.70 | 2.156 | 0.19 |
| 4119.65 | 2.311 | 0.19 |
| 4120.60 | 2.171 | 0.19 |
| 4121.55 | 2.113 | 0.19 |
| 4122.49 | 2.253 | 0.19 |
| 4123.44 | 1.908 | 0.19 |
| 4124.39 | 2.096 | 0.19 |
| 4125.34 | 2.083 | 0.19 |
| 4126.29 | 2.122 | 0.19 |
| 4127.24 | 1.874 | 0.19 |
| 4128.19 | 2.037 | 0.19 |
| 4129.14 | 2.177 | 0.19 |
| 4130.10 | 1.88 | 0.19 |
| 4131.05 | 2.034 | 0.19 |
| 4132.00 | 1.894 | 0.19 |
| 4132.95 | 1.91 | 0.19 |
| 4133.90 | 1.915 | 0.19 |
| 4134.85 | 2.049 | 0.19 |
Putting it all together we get 1.85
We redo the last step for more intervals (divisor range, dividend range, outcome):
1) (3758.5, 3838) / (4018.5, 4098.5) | 2.19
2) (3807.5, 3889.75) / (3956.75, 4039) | 1.97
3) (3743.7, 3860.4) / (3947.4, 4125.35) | 2.02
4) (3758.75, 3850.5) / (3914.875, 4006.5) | 1.39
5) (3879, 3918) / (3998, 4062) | 1.61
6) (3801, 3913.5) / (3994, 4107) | 2.09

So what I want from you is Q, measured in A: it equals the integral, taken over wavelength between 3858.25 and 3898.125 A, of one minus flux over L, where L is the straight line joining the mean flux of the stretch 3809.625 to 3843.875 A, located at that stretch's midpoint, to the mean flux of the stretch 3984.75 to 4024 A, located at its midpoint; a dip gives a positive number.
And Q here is 2.64 A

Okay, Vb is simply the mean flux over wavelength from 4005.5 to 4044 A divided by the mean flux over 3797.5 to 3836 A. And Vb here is 2.18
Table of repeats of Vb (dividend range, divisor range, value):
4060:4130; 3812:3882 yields 2.21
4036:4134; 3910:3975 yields 1.79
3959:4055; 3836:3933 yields 1.57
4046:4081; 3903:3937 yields 1.66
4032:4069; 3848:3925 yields 1.65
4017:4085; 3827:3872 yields 2.28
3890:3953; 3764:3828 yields 1.11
